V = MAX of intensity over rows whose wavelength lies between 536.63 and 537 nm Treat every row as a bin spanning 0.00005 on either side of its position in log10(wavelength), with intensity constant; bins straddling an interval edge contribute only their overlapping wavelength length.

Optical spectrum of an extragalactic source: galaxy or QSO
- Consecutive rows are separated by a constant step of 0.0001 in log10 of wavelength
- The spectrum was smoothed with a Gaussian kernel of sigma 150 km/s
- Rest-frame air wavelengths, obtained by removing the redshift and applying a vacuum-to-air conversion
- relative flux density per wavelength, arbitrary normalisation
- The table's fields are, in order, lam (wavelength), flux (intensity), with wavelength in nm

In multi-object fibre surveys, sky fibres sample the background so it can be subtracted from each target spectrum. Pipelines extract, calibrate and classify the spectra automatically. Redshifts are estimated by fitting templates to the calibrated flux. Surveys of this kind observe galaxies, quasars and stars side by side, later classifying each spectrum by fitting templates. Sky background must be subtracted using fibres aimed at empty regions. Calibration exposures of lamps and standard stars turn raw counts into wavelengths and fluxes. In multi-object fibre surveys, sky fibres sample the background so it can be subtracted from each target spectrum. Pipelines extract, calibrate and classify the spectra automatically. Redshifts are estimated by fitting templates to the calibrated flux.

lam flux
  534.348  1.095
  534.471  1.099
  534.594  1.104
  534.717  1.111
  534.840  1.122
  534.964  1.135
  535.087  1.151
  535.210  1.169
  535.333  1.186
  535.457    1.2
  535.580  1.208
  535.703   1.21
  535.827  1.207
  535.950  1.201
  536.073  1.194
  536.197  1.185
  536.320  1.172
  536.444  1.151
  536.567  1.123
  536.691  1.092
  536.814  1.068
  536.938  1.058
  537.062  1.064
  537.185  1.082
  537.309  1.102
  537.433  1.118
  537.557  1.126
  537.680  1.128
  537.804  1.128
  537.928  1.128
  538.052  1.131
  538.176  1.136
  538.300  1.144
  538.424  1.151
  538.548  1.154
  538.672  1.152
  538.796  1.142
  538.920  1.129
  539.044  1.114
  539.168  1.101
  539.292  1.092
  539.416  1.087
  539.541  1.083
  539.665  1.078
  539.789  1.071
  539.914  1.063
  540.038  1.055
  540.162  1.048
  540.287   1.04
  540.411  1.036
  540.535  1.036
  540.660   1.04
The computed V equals 1.092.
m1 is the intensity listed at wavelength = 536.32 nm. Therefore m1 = 1.172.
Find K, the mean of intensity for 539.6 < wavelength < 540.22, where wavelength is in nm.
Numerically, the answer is 1.06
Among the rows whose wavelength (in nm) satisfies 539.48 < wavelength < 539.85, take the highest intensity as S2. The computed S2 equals 1.083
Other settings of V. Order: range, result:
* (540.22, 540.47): 1.04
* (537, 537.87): 1.128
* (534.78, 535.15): 1.151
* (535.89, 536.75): 1.201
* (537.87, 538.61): 1.154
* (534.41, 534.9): 1.122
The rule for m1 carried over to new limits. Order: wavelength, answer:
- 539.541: 1.083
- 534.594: 1.104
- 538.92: 1.129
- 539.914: 1.063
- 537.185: 1.082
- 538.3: 1.144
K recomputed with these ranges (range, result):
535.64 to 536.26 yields 1.2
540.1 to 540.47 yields 1.04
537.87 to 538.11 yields 1.13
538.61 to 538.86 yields 1.15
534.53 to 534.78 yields 1.11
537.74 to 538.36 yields 1.13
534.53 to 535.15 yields 1.12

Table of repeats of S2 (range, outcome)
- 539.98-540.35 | 1.055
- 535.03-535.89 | 1.21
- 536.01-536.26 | 1.194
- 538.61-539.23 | 1.152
